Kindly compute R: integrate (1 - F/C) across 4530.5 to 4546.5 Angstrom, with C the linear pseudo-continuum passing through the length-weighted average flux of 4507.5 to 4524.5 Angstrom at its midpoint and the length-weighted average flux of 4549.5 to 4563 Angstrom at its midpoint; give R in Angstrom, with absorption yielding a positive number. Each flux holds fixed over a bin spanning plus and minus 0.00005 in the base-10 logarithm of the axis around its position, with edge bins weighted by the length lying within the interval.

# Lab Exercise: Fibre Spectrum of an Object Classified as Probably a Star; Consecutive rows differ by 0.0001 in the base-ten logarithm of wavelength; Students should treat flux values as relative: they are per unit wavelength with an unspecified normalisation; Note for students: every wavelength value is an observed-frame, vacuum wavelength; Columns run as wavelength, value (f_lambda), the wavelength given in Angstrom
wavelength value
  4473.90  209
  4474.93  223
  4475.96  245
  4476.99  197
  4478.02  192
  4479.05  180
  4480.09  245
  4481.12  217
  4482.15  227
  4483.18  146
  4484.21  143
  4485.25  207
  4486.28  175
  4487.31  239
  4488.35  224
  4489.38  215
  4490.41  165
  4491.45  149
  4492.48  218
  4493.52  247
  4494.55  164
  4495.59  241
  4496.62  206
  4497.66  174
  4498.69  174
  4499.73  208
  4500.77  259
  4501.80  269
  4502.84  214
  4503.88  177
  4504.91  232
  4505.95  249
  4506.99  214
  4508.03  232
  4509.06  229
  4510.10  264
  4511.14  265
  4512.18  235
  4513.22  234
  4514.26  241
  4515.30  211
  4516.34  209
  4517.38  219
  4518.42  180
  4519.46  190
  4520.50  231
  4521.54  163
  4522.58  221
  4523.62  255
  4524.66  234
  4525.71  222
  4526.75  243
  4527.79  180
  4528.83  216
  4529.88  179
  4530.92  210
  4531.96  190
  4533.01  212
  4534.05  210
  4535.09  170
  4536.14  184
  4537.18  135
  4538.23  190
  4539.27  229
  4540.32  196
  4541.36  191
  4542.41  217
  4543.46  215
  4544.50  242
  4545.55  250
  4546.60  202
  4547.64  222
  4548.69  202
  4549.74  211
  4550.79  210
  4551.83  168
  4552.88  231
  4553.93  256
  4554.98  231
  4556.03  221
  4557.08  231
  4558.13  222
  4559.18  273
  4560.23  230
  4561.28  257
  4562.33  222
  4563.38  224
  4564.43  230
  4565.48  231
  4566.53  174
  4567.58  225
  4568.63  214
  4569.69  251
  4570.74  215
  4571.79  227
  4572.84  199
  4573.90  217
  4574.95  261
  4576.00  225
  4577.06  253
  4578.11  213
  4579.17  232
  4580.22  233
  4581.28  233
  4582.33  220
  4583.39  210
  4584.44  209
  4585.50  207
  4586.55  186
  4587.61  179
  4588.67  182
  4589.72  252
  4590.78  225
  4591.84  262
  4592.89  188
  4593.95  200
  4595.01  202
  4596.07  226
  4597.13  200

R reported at 1.7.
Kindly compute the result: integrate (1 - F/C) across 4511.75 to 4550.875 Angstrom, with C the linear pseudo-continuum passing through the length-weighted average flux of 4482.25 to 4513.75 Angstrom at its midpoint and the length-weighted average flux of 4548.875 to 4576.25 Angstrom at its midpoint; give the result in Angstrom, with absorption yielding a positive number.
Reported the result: 1.7 Angstrom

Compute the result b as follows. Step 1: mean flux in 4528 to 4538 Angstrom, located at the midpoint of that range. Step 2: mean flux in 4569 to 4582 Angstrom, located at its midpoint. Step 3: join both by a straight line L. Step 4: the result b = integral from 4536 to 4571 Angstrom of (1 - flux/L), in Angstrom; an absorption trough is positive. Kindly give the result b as -1.58 Angstrom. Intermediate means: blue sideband 189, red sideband 230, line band 218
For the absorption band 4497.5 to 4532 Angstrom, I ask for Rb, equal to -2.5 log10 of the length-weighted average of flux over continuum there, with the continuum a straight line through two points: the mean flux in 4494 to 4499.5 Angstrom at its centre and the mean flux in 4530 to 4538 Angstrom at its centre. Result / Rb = -0.15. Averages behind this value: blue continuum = 193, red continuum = 187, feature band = 219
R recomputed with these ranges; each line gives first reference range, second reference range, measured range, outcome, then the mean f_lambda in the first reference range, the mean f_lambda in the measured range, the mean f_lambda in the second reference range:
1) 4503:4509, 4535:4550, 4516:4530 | 0.2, 221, 211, 204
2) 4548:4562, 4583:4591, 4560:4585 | -1.2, 226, 225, 206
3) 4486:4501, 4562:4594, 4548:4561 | -0.6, 203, 224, 220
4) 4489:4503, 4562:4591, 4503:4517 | -1.4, 207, 230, 220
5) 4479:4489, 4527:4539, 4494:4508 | -1.2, 201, 215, 191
